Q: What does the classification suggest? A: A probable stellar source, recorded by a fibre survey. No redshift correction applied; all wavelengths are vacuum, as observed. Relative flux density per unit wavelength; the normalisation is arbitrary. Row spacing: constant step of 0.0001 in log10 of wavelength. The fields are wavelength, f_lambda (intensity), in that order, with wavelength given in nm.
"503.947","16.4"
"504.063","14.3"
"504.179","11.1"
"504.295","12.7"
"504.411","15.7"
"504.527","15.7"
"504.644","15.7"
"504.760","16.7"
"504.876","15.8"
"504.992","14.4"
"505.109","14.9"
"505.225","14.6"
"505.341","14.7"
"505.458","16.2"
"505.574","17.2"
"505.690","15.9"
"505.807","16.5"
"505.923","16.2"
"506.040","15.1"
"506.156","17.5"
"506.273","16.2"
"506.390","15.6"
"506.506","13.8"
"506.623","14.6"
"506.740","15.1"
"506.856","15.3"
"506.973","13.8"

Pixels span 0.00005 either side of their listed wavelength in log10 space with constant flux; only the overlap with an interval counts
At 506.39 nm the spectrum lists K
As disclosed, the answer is 15.6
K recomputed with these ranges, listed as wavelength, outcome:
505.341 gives 14.7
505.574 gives 17.2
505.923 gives 16.2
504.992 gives 14.4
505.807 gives 16.5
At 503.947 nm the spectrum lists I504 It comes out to 16.4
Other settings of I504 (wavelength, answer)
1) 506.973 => 13.8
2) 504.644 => 15.7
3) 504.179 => 11.1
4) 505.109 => 14.9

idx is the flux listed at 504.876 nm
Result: 15.8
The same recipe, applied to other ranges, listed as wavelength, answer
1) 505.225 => 14.6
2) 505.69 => 15.9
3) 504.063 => 14.3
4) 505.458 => 16.2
